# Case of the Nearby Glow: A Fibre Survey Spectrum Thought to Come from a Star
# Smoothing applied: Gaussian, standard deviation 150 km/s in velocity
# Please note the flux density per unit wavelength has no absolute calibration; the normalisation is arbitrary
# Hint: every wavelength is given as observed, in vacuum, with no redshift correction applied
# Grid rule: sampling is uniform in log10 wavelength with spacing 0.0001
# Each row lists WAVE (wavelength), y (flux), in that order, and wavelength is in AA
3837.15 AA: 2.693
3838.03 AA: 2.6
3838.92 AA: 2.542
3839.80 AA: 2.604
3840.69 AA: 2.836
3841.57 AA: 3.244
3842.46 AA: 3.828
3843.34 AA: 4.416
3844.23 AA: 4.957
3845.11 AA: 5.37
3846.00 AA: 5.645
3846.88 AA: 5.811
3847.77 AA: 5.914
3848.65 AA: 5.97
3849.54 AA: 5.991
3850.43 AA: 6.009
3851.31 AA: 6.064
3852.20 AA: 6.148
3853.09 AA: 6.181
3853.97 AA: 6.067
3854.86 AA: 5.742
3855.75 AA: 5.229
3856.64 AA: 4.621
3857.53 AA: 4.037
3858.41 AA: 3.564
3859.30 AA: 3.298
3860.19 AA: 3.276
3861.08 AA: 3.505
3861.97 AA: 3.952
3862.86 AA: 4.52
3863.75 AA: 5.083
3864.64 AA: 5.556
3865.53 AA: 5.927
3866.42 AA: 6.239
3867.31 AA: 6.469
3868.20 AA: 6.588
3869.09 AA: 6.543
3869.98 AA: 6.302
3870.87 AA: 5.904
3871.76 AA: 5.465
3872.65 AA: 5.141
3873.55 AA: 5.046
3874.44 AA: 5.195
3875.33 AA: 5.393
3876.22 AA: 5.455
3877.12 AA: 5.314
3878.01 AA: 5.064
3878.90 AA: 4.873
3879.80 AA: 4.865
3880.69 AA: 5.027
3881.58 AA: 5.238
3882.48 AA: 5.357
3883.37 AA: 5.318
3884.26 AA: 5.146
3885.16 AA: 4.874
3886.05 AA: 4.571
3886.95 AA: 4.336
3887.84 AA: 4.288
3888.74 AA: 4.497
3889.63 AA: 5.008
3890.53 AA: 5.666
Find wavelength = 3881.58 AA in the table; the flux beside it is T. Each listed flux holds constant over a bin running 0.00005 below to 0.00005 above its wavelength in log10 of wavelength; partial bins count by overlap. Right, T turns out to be 5.238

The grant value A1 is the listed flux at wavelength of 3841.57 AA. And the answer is 3.244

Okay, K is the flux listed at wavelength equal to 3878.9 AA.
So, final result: 4.873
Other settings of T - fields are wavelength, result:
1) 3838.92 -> 2.542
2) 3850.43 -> 6.009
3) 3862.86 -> 4.52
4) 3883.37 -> 5.318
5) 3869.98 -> 6.302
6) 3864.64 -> 5.556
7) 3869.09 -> 6.543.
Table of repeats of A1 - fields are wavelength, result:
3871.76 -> 5.465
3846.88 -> 5.811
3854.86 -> 5.742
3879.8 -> 4.865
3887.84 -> 4.288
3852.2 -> 6.148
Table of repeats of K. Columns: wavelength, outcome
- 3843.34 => 4.416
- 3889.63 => 5.008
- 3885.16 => 4.874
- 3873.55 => 5.046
